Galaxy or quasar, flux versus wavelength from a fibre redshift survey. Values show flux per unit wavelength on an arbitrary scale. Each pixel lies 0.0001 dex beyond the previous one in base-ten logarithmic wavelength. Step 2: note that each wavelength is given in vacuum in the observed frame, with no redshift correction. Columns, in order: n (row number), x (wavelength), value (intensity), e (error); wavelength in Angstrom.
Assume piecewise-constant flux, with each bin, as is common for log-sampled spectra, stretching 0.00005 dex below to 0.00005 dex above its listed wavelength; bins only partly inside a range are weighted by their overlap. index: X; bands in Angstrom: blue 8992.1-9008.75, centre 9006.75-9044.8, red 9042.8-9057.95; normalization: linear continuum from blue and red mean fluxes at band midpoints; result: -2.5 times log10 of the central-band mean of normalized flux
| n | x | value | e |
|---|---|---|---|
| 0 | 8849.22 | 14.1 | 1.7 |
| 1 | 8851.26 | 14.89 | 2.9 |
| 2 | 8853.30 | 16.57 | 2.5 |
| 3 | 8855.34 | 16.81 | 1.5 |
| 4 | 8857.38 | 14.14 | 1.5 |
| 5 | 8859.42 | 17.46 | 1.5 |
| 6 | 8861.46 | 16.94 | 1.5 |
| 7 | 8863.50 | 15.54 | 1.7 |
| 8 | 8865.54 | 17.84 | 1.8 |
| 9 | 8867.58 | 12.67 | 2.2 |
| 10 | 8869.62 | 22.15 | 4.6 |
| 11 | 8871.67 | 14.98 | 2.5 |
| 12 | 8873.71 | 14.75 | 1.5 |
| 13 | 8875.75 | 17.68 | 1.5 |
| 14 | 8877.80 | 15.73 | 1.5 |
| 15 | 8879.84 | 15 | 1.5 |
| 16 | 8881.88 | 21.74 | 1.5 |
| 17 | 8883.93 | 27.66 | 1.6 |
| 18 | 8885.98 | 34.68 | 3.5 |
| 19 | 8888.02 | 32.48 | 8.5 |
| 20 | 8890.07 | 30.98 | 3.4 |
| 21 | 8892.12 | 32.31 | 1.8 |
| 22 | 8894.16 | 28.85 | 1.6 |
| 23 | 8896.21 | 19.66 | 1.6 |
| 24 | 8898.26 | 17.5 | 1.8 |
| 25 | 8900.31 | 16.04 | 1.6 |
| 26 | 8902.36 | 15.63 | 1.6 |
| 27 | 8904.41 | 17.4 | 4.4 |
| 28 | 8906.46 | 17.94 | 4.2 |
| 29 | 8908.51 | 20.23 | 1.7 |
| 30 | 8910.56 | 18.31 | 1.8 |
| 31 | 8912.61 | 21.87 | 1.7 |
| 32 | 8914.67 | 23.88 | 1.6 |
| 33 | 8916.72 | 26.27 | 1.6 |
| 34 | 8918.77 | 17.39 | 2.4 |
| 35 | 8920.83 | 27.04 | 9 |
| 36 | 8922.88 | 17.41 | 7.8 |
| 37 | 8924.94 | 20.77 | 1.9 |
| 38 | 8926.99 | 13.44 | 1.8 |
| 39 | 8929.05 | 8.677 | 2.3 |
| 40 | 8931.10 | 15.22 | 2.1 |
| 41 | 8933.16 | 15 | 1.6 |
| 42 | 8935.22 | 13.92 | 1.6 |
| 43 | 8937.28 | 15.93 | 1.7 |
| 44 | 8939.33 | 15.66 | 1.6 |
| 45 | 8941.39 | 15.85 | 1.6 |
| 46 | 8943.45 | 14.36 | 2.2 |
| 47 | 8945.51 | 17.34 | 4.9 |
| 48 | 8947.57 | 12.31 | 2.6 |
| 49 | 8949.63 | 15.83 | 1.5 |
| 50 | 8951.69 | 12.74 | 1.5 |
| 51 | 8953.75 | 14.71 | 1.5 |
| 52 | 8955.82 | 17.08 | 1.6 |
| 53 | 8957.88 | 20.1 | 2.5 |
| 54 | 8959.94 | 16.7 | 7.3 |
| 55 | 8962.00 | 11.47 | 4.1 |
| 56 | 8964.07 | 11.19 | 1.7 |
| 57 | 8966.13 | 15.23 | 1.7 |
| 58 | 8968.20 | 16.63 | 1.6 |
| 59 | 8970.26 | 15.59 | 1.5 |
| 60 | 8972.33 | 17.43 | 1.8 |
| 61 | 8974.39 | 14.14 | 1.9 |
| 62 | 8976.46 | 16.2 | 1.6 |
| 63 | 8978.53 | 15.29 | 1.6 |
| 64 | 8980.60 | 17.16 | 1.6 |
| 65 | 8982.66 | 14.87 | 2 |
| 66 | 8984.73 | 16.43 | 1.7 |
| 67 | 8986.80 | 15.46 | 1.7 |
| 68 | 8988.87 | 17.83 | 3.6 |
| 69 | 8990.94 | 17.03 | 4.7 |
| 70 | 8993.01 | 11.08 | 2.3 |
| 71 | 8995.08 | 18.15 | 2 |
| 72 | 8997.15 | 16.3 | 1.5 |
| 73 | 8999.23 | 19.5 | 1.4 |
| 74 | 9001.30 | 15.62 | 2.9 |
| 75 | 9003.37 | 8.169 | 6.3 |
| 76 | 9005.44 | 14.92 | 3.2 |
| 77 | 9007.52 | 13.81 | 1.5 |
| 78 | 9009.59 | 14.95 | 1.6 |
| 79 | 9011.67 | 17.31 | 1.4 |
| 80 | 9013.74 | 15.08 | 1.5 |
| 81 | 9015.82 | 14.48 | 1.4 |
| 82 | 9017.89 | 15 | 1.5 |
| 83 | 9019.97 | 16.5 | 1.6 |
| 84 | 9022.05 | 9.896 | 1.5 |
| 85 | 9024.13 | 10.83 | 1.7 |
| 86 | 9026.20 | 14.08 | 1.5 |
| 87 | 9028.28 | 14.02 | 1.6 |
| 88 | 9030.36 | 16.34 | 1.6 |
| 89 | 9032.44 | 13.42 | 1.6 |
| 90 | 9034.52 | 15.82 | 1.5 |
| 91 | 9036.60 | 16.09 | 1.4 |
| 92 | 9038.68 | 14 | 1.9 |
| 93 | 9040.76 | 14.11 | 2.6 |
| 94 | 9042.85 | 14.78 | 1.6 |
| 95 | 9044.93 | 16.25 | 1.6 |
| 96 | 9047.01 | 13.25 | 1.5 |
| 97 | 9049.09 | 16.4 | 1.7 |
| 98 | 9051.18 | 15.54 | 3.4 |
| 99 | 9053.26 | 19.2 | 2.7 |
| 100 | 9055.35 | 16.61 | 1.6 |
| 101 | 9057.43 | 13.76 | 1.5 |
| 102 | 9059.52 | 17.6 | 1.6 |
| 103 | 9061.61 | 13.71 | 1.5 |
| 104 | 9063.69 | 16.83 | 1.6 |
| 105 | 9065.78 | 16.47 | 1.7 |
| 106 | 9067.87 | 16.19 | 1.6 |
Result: 0.06 mag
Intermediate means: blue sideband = 14.7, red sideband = 15.9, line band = 14.5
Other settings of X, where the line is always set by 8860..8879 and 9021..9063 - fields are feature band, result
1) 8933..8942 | 0.04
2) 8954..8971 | 0.01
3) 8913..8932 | -0.19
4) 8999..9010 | 0.08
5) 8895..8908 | -0.09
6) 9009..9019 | -0.02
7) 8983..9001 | -0.07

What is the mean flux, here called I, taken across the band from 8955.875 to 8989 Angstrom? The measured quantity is 15.7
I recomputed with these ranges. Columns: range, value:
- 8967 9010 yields 15.6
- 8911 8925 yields 22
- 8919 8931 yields 17.3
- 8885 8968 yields 18.7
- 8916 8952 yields 16.4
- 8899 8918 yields 19.7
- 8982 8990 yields 16.2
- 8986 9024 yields 15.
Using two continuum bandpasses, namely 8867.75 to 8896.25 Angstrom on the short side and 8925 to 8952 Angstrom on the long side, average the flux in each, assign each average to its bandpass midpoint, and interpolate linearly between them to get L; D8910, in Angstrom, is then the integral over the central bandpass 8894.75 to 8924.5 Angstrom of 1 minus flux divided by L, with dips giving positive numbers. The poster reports -1.7 Angstrom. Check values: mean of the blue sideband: 23.3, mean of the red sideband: 14.6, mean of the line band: 19.9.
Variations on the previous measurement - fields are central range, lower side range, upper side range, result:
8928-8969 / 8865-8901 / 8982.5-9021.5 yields 7.8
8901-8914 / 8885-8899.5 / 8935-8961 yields 3.1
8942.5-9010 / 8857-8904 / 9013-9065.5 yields 7.3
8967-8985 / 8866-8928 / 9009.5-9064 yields 1.7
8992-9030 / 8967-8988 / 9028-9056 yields 2.9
